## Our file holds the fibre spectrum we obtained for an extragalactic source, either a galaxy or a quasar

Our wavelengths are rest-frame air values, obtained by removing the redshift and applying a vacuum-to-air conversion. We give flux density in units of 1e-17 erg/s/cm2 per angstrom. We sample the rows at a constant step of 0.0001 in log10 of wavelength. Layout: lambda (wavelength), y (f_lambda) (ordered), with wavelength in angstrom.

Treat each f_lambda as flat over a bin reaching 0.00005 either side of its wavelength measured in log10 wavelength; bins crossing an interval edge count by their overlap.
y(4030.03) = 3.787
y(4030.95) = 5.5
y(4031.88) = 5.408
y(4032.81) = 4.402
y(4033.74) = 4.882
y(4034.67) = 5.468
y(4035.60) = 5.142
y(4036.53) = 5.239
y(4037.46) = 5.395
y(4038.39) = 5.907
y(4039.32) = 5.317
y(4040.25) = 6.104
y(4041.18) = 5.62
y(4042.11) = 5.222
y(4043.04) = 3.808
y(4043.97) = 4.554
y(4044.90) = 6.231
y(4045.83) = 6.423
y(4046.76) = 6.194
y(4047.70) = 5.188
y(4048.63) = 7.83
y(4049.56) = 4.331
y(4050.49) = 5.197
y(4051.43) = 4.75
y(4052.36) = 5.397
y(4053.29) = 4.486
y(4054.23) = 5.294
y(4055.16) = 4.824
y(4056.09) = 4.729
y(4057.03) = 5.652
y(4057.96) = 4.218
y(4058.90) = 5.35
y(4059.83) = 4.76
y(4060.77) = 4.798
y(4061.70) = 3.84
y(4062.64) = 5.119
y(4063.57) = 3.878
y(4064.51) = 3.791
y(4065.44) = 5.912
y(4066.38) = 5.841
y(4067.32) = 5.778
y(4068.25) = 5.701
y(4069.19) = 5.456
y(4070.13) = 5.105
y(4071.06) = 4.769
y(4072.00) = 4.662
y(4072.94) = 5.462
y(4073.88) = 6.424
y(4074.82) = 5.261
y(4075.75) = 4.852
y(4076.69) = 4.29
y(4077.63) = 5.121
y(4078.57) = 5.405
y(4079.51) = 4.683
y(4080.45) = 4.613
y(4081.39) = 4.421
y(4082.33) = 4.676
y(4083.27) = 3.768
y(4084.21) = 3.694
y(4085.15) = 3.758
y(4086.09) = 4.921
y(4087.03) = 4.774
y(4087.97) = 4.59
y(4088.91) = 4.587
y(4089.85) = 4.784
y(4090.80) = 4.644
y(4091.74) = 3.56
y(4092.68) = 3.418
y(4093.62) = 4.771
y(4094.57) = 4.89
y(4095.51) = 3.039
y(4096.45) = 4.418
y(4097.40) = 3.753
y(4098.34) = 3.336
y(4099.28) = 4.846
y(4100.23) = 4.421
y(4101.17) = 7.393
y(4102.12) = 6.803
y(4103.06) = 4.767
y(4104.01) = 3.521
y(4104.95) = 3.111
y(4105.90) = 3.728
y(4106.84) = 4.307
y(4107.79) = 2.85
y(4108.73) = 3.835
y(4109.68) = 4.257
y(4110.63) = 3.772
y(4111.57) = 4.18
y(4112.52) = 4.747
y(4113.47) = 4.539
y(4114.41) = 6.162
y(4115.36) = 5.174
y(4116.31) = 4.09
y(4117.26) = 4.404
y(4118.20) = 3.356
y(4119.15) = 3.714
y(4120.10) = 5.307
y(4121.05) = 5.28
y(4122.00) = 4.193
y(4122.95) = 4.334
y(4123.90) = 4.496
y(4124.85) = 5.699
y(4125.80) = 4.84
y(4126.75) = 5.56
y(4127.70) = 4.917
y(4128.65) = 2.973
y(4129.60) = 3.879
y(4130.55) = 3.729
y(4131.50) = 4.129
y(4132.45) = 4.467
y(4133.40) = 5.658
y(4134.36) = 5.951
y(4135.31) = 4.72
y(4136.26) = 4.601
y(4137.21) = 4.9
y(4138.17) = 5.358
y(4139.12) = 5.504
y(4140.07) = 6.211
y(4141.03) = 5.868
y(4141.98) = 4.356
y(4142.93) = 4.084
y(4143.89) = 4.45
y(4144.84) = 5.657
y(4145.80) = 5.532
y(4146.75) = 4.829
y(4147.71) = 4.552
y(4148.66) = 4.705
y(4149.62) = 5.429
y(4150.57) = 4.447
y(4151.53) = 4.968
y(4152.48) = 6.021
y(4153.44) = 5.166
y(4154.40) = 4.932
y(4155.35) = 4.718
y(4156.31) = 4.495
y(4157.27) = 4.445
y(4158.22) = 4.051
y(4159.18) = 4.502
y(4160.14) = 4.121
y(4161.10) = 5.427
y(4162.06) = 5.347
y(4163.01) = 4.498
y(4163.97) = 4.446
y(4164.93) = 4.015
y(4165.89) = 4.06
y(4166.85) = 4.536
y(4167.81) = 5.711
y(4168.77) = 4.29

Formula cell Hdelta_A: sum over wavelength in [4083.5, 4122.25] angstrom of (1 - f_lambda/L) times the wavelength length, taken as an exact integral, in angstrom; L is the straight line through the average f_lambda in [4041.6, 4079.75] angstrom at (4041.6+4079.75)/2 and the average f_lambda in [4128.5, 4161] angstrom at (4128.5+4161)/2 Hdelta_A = 4.7 angstrom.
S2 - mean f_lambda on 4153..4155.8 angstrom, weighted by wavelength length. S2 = 4.94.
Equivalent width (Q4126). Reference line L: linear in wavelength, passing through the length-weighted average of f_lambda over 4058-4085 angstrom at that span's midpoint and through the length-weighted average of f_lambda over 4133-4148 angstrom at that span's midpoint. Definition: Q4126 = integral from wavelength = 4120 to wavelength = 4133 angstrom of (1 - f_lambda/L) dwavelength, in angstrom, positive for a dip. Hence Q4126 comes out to 1.4 angstrom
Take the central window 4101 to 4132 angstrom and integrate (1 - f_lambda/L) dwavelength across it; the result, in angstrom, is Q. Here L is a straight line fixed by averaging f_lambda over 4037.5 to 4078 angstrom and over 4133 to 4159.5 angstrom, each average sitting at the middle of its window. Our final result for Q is 3.7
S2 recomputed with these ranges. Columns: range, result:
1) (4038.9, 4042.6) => 5.56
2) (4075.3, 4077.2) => 4.57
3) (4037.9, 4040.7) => 5.77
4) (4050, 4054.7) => 5.02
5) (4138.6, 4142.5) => 5.48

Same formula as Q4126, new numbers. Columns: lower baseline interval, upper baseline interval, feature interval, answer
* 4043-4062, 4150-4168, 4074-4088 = 1.2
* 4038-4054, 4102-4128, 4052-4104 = 2.2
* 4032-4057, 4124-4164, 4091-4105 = 1.7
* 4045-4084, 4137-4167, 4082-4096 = 2.1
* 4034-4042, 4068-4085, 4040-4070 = 0.2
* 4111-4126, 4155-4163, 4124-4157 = -2.0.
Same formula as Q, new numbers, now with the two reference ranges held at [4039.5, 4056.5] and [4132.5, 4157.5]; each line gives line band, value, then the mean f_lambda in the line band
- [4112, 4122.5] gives 1.0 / 4.63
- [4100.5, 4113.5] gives 1.9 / 4.41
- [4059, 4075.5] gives 0.6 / 5.1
